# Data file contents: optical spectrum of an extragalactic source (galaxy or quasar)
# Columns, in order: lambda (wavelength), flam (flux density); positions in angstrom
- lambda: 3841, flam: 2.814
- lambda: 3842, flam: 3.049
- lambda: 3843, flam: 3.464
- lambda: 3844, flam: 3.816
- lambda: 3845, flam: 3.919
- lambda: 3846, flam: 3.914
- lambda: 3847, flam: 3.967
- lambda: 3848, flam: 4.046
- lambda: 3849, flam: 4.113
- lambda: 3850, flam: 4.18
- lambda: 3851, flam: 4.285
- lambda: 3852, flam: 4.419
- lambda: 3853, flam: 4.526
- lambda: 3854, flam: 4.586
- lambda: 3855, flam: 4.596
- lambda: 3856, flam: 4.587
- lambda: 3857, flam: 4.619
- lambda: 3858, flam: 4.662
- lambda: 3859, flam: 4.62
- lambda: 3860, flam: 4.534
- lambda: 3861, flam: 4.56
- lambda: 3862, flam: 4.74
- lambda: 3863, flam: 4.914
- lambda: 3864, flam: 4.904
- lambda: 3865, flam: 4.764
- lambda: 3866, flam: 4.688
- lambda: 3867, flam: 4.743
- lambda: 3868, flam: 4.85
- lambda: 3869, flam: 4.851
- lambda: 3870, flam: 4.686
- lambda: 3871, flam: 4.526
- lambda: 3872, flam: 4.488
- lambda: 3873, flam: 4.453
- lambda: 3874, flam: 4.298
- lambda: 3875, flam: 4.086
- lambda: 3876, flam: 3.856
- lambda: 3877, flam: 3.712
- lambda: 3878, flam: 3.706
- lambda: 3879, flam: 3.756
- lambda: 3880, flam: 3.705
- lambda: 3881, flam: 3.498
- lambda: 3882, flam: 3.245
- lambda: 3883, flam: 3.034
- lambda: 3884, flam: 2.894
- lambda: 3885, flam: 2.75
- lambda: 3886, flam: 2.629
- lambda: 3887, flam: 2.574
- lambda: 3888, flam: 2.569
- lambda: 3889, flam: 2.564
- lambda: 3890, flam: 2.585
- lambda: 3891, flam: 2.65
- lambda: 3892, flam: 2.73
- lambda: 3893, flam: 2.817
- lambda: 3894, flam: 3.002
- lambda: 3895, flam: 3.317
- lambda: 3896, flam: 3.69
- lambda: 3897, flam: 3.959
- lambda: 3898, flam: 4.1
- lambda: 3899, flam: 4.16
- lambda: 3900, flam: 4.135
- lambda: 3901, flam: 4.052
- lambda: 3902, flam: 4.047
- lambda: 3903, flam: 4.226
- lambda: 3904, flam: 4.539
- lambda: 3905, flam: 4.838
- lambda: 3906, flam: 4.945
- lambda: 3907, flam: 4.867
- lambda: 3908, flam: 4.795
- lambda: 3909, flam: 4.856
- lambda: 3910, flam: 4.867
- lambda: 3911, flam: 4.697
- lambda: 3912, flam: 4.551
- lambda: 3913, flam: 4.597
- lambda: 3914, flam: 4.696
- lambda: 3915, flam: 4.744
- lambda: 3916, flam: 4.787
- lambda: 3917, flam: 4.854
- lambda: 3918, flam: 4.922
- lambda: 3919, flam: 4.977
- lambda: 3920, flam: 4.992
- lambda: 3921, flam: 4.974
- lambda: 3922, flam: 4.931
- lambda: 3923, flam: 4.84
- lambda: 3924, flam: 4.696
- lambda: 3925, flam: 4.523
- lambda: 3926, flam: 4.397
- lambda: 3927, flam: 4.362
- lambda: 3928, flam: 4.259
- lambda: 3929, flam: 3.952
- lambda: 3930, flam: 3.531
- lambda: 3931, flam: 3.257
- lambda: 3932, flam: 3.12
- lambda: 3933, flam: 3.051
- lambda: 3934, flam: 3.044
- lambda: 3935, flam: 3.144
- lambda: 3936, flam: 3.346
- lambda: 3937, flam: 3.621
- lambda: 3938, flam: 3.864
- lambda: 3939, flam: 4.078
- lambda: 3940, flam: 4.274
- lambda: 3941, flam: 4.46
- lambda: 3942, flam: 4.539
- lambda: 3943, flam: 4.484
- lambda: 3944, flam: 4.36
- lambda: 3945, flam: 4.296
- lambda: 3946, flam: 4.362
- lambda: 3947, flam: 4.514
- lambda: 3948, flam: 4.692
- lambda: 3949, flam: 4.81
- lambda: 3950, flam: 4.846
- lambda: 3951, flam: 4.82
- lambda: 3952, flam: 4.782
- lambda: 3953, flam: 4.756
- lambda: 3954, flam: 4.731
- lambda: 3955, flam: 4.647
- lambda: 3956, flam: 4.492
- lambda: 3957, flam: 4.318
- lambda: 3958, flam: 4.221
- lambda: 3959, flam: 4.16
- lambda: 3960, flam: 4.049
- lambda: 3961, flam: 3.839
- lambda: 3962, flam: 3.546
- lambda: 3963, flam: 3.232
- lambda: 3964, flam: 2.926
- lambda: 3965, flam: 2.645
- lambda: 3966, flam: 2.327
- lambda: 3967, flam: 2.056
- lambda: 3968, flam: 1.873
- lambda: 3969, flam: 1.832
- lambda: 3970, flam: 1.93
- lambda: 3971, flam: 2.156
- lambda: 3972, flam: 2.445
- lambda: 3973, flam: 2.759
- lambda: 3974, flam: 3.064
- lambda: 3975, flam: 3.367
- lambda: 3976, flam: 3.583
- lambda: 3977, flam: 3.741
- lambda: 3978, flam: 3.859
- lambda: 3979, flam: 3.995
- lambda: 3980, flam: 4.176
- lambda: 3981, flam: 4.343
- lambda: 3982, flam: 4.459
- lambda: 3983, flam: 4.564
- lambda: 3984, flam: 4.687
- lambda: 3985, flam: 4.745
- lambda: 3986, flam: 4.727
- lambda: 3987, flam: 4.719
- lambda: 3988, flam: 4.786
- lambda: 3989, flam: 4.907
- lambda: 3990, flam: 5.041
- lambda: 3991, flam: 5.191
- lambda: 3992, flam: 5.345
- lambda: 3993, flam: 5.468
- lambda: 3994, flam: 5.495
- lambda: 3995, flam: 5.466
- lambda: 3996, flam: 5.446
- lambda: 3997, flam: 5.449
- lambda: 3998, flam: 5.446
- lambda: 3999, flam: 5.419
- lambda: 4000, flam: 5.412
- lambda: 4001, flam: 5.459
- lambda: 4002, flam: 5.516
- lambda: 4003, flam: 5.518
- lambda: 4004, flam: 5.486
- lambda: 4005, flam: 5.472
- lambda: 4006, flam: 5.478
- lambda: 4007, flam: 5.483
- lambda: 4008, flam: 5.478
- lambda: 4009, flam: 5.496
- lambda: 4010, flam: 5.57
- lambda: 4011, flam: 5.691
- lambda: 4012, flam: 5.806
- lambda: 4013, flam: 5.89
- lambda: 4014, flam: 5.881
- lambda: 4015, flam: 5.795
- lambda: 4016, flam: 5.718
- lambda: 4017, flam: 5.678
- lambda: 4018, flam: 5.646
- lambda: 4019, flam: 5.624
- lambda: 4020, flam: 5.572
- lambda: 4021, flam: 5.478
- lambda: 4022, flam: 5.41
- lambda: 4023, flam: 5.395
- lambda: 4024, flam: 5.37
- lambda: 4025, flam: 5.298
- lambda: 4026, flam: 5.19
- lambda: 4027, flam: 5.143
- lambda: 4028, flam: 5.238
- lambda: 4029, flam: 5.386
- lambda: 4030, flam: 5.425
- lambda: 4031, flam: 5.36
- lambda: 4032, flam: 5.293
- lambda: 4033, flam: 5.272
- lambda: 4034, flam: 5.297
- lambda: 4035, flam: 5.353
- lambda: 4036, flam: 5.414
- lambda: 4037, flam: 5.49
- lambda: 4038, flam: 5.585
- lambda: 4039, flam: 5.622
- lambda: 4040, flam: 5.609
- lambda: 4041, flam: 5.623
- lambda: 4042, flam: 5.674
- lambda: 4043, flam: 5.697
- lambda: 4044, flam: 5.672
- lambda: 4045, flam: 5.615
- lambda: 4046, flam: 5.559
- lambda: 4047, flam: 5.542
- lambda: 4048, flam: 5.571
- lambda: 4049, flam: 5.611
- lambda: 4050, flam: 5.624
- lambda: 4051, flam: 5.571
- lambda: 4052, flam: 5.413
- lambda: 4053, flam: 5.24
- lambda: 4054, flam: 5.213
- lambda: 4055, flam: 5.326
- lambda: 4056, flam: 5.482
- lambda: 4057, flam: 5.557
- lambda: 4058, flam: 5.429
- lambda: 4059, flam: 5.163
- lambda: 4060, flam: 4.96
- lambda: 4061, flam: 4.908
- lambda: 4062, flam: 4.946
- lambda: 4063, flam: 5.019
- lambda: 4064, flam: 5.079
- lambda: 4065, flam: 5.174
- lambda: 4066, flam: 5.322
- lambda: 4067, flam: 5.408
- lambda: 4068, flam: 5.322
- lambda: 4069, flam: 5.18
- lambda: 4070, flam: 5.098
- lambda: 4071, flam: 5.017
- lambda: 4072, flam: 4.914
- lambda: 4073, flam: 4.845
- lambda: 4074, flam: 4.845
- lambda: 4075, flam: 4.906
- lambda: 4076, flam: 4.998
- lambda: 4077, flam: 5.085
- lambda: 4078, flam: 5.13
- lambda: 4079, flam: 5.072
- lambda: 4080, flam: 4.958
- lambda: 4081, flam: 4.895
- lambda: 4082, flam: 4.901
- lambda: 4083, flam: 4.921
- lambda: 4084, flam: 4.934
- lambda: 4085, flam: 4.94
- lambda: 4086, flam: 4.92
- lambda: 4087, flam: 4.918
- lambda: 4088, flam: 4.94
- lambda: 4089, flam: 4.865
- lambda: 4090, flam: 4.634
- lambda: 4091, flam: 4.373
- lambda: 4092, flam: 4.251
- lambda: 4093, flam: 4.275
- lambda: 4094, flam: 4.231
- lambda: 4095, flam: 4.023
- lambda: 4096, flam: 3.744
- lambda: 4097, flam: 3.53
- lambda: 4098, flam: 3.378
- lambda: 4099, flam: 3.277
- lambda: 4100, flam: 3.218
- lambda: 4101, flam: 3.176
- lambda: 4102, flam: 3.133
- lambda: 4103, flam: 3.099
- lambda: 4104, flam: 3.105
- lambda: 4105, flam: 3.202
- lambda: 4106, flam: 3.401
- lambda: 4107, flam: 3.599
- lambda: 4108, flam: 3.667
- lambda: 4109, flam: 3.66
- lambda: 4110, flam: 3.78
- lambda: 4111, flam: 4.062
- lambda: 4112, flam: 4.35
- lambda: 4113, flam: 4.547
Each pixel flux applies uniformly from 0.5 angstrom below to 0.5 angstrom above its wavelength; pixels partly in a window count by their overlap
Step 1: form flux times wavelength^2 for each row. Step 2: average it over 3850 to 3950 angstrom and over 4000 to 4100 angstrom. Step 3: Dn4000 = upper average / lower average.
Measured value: 1.35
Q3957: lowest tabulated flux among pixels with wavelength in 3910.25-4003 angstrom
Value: 1.832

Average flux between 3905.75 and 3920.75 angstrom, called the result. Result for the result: 4.81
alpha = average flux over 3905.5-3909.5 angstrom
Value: 4.87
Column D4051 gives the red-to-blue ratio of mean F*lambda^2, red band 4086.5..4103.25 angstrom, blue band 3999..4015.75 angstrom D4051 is 0.74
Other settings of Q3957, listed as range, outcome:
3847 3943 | 2.564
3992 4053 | 5.143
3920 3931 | 3.257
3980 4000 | 4.176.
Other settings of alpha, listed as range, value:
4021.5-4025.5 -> 5.37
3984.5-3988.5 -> 4.74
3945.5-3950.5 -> 4.64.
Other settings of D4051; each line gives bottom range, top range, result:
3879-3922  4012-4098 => 1.42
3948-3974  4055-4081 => 1.52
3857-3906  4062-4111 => 1.25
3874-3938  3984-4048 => 1.46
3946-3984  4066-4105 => 1.28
